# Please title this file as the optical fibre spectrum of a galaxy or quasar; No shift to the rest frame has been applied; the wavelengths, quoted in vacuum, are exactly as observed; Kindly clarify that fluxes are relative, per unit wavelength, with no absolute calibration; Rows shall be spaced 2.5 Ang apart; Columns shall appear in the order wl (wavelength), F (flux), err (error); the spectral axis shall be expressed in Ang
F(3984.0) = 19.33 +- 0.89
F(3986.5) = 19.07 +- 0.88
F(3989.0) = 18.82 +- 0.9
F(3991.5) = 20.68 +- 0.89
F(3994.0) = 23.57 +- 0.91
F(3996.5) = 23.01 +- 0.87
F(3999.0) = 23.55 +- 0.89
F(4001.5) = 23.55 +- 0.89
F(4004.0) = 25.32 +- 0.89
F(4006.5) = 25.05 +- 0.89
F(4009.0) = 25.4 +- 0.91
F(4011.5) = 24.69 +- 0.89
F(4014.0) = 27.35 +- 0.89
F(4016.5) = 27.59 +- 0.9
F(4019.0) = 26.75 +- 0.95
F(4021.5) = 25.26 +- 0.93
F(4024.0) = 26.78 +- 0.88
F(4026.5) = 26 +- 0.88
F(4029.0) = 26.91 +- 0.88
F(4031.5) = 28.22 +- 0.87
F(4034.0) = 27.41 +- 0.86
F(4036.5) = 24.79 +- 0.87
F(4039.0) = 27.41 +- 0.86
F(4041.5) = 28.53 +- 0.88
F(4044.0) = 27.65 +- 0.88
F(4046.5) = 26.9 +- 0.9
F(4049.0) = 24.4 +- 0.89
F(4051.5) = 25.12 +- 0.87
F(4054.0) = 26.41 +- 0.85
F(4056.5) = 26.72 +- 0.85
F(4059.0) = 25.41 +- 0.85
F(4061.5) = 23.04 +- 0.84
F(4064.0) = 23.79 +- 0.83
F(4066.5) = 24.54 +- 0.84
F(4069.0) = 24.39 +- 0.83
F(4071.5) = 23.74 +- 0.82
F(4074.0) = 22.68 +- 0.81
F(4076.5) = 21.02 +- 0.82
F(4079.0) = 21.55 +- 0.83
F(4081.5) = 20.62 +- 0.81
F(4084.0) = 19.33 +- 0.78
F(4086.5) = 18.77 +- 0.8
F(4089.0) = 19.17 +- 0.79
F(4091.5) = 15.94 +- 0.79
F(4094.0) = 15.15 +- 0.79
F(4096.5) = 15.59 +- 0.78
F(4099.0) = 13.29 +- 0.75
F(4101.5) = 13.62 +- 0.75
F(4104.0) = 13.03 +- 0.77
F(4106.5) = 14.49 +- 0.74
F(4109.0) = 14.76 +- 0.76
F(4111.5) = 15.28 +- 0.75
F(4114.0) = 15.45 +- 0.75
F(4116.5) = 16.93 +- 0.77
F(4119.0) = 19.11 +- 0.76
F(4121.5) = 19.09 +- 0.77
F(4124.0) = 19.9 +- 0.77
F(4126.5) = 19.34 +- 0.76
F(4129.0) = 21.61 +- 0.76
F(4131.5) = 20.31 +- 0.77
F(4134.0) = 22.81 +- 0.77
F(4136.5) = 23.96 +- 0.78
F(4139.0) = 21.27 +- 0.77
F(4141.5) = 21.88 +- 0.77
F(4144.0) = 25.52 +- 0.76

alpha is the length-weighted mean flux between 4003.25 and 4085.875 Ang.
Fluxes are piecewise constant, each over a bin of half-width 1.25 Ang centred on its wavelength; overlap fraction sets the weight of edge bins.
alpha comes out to 25.1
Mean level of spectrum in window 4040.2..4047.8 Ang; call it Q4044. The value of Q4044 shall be 27.7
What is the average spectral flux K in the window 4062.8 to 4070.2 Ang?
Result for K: 24.2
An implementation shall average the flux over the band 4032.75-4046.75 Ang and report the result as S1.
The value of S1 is 27.1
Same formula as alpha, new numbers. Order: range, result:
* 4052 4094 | 22.2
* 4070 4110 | 17.7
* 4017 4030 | 26.4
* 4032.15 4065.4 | 26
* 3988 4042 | 25.3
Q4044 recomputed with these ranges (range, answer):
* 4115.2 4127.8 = 18.9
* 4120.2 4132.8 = 20.1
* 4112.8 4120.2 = 17.2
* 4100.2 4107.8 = 13.7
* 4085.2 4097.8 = 16.9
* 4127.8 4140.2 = 22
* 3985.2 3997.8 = 21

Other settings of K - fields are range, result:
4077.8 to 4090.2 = 19.9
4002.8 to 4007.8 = 25.2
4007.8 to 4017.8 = 26.3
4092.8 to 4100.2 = 14.7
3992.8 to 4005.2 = 23.8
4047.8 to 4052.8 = 24.8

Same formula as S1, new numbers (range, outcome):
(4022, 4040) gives 26.7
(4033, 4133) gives 20.9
